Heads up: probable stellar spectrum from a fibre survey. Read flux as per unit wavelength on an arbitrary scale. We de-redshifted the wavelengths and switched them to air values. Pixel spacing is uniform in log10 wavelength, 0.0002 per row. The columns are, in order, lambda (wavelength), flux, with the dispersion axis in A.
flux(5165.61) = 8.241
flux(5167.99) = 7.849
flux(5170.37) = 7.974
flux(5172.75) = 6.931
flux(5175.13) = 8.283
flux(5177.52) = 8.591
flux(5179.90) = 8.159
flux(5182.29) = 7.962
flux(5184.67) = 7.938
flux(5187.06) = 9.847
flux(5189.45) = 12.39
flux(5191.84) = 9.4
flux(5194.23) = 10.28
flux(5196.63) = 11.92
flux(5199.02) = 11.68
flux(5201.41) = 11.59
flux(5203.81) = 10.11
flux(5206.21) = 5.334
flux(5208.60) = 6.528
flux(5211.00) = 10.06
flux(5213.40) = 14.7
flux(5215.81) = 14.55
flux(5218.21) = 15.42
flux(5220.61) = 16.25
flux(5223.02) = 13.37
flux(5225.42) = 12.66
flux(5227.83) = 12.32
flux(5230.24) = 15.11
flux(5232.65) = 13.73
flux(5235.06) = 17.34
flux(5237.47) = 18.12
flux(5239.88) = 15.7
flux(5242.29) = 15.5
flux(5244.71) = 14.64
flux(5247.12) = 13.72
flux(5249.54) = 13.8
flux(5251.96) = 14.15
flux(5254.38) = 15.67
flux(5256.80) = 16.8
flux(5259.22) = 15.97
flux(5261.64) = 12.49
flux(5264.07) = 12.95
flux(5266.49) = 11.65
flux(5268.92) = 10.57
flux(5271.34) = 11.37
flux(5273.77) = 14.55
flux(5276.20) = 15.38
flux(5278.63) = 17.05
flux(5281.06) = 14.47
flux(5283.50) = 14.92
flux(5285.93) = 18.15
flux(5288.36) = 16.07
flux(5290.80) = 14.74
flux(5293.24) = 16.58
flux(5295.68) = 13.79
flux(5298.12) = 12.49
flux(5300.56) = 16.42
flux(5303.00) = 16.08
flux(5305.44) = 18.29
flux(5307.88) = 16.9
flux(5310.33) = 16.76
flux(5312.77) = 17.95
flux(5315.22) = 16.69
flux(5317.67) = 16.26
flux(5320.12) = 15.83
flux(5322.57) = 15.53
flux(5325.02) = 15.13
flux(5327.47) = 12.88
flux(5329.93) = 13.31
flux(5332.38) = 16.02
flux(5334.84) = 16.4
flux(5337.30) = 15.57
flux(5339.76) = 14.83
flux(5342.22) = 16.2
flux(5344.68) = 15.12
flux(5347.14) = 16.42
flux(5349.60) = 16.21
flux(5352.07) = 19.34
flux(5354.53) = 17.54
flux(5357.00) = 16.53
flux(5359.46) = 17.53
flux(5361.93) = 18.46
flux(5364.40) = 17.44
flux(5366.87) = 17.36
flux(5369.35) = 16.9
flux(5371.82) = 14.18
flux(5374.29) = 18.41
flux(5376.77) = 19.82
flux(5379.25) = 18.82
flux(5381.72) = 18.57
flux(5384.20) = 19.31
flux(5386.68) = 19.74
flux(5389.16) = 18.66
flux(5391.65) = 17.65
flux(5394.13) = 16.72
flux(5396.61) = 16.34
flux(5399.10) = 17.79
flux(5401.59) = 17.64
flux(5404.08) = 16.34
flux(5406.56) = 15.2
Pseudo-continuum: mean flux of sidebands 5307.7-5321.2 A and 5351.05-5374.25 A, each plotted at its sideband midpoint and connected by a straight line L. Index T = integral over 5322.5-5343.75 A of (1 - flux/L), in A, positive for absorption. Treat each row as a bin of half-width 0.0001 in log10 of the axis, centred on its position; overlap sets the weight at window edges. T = 2.3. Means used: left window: 16.7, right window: 17.3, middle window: 15.1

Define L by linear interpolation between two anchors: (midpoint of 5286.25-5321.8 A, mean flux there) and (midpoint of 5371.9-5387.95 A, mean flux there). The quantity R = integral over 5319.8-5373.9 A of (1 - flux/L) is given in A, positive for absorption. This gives 4.5 A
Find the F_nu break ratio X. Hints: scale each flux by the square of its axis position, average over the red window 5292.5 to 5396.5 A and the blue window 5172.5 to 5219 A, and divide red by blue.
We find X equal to 1.7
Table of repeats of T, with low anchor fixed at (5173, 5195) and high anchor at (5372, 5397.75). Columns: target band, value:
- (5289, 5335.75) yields -2.43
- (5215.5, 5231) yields -4.76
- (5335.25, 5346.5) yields 0.47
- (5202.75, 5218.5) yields -0.53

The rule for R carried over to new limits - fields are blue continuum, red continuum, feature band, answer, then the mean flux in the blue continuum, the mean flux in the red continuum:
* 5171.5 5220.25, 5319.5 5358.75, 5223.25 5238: -3.9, 10.2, 15.8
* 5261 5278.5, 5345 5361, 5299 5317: -2.4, 13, 17.2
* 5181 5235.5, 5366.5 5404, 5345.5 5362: -0.6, 11.7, 17.8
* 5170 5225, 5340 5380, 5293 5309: -1.1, 10.5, 17.2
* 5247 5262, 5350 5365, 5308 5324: 0.1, 14.8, 17.7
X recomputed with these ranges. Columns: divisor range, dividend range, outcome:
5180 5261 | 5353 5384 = 1.46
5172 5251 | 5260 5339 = 1.30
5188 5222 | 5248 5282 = 1.26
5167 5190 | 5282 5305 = 1.91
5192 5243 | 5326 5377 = 1.34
